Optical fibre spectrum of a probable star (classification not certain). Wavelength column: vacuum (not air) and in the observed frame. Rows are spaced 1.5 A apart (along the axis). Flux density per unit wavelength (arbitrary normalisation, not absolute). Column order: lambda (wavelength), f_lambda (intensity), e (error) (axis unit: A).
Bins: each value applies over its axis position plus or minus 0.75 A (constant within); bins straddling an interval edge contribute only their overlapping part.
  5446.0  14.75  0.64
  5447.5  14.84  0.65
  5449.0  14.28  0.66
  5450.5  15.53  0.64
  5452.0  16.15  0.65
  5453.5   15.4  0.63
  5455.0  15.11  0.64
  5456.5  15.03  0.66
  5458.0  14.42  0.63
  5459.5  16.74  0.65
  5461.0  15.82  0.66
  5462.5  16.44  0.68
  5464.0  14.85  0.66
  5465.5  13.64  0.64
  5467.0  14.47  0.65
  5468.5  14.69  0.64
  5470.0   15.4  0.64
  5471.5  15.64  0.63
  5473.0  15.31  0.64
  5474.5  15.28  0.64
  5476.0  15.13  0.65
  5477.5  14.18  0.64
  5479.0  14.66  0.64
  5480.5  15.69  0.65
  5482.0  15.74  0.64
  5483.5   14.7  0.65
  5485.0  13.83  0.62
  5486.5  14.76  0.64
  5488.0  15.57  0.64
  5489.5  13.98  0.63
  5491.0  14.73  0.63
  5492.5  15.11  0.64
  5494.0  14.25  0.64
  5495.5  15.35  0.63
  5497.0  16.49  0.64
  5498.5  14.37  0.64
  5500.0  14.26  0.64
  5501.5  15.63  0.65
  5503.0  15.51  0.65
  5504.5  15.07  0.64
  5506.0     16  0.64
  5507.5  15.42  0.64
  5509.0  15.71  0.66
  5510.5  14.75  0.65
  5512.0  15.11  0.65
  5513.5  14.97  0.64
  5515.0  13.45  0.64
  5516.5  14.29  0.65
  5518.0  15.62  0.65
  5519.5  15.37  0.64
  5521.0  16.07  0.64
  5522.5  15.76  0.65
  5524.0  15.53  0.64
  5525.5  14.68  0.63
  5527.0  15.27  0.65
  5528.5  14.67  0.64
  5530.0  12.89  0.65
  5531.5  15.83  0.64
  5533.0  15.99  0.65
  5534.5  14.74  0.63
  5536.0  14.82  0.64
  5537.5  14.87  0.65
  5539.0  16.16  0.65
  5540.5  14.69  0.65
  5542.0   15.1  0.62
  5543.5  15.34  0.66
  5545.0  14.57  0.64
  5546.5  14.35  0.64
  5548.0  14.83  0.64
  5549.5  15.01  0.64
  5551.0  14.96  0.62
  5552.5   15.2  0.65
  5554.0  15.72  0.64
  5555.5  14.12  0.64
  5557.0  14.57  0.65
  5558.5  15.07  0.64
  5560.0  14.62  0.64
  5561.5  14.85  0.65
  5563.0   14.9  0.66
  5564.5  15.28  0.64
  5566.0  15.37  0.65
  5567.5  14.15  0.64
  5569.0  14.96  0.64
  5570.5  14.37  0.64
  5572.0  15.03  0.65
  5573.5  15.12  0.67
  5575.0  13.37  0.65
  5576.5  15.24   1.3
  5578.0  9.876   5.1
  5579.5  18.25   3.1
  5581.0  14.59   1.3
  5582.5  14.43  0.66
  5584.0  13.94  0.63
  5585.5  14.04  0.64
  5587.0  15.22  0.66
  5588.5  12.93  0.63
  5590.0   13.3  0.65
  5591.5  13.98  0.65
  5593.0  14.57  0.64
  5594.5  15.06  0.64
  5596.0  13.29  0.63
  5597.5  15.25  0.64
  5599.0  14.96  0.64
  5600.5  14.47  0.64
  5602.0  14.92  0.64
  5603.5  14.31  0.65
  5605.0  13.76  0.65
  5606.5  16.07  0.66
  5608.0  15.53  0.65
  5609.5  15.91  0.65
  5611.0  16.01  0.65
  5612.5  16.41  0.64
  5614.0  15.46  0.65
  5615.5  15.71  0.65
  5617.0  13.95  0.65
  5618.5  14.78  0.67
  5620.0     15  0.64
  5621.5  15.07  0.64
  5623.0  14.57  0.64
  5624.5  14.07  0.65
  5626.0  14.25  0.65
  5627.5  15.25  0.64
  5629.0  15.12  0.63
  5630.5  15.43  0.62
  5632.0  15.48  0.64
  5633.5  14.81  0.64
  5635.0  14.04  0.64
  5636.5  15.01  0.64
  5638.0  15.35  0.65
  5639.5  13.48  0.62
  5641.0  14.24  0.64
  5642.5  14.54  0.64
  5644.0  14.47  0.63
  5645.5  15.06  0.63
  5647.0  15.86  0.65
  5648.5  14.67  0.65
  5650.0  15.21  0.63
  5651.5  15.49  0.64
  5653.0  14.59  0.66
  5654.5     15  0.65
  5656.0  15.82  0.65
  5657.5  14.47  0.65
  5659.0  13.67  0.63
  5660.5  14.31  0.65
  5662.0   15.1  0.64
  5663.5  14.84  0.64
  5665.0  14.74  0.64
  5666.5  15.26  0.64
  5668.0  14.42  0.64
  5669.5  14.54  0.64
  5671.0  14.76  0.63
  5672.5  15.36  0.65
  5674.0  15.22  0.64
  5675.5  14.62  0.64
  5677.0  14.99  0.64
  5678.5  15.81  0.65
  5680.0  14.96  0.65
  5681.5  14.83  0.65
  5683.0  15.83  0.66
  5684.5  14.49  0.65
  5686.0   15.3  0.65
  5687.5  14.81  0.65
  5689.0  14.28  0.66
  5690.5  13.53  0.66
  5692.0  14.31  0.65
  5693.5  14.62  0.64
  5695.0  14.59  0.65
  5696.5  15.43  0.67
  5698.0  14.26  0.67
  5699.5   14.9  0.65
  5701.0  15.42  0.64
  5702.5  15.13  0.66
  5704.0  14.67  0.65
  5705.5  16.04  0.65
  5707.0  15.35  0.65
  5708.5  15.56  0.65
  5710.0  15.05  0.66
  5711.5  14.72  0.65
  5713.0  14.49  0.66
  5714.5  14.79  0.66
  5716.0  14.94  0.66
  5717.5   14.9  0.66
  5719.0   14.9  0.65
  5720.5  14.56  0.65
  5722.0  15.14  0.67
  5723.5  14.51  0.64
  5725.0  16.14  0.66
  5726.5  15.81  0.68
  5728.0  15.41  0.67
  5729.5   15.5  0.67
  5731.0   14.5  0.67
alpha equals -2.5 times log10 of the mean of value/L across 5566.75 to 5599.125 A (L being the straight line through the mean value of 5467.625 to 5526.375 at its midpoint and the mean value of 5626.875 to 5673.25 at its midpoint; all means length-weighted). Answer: 0.045 mag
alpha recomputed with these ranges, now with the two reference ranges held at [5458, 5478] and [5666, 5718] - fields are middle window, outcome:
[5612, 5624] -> 0.00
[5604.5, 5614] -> -0.05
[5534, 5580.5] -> 0.02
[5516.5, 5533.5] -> -0.01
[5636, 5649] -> 0.02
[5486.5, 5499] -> 0.01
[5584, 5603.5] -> 0.05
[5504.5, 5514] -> -0.01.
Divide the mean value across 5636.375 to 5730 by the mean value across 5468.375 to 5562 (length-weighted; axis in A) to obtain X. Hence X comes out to 0.99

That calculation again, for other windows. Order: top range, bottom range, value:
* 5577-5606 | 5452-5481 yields 0.94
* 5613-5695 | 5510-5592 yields 1.00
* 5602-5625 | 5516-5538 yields 1.00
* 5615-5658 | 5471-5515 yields 0.99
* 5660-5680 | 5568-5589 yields 1.04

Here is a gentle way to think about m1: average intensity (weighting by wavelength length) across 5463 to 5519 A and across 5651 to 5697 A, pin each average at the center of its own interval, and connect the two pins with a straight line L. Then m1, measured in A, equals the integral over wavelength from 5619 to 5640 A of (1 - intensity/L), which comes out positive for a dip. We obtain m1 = 0.1 A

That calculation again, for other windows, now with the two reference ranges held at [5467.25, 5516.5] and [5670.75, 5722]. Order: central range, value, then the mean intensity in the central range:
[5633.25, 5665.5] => 0.4 A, 14.8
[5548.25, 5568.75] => 0.1 A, 14.9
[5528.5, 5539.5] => 0.0 A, 15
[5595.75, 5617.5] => -0.2 A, 15.1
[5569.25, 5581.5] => 0.4 A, 14.5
